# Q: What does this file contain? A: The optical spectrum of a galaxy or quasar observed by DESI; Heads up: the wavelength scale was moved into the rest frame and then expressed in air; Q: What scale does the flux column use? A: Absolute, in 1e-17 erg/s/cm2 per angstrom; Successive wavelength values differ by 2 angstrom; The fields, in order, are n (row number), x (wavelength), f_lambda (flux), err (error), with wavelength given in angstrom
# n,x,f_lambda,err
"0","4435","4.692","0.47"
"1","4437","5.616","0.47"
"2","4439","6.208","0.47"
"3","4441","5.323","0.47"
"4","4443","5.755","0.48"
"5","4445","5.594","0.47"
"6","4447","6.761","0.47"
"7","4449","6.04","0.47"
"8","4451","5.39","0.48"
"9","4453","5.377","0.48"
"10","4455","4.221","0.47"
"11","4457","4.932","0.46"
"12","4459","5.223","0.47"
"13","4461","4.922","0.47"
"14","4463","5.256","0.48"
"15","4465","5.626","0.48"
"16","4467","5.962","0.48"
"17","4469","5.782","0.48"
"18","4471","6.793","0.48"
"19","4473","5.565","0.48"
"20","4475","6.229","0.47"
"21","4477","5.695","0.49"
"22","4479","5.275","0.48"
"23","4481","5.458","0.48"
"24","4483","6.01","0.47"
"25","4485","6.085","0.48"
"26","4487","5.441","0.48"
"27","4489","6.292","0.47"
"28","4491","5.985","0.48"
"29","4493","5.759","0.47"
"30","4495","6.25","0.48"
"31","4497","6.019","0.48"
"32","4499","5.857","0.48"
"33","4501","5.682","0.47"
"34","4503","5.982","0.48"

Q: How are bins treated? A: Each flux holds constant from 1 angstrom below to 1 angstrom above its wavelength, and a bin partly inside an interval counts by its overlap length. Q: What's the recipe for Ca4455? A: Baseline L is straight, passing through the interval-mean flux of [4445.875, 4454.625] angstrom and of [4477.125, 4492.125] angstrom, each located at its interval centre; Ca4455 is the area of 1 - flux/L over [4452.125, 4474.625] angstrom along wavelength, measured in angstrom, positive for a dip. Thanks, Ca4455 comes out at 1.3 angstrom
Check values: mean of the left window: 5.77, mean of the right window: 5.79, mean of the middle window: 5.45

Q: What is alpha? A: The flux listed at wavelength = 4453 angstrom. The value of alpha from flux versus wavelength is 5.377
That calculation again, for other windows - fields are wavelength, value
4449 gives 6.04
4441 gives 5.323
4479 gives 5.275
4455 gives 4.221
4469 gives 5.782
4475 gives 6.229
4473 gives 5.565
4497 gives 6.019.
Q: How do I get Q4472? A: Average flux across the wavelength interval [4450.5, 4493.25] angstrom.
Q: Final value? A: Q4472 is 5.6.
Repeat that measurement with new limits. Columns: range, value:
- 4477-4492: 5.79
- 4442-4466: 5.42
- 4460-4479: 5.73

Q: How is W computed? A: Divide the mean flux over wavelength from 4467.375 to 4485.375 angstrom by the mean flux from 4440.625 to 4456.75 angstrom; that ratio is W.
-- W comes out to 1.06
